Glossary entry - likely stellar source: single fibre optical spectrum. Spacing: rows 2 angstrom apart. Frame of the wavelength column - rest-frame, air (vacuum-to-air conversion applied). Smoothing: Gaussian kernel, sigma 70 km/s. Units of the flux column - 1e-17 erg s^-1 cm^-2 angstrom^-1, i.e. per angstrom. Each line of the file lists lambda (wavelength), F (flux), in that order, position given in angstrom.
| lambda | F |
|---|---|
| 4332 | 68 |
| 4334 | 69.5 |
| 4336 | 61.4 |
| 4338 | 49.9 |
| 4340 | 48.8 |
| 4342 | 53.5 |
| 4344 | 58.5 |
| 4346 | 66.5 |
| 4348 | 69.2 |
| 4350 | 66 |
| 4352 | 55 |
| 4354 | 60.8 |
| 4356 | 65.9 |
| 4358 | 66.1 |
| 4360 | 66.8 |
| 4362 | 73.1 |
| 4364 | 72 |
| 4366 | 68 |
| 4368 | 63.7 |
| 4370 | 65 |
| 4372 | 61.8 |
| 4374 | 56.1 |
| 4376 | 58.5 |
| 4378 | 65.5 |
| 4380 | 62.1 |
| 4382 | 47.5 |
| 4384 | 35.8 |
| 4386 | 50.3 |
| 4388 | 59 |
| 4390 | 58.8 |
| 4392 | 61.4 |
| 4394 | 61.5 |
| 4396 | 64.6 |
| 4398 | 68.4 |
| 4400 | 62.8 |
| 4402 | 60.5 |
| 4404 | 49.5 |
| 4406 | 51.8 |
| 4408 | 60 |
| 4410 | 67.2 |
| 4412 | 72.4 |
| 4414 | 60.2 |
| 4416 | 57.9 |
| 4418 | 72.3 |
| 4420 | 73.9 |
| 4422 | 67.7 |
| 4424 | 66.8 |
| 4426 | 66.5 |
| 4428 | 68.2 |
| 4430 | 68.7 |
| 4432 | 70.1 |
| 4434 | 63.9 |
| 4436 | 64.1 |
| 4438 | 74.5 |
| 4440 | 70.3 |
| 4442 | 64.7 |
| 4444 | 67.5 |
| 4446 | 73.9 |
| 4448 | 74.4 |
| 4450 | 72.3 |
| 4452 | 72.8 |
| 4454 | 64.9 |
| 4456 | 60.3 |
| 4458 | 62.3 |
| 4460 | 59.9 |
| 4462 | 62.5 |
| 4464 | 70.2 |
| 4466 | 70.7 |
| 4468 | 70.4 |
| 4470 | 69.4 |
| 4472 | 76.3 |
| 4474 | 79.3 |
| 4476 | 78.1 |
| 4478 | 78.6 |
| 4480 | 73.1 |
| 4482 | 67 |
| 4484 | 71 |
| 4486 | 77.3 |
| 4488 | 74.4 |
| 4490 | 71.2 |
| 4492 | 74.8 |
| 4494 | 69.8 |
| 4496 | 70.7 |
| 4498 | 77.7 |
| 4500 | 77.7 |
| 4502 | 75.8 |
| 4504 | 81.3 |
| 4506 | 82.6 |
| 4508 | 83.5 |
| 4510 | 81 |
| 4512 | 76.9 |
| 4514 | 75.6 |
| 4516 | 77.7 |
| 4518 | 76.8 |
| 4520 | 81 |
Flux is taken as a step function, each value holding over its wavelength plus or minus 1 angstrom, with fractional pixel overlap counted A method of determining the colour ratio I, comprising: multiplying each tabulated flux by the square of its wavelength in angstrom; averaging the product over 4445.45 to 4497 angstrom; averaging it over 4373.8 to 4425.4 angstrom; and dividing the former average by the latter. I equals 1.2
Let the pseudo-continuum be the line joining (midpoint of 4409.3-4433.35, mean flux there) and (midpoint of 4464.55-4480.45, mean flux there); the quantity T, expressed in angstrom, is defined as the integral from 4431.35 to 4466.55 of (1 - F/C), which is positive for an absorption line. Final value 1.8 angstrom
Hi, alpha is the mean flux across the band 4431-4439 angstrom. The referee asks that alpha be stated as 68.2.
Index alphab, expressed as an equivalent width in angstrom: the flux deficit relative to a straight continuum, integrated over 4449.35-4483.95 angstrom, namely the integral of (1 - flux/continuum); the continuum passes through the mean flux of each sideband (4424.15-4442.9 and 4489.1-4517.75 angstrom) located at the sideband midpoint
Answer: 1.1 angstrom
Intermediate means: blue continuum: 67.9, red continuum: 76.9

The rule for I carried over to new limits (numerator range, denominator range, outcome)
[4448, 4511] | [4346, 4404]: 1.24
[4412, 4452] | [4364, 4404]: 1.18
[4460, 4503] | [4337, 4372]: 1.23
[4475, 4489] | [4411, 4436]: 1.13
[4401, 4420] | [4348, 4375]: 0.98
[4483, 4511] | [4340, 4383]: 1.30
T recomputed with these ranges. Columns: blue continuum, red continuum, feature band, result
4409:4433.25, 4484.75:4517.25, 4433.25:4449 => 0.1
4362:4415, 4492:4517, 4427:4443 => -0.2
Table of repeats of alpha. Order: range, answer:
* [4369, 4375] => 61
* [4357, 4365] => 69.5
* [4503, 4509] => 82.5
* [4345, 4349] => 67.8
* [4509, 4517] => 77.8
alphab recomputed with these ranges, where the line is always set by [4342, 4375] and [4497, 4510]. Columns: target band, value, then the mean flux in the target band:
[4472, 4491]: 0.7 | 74.5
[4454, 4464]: 1.7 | 62.5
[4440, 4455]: 0.8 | 70.1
